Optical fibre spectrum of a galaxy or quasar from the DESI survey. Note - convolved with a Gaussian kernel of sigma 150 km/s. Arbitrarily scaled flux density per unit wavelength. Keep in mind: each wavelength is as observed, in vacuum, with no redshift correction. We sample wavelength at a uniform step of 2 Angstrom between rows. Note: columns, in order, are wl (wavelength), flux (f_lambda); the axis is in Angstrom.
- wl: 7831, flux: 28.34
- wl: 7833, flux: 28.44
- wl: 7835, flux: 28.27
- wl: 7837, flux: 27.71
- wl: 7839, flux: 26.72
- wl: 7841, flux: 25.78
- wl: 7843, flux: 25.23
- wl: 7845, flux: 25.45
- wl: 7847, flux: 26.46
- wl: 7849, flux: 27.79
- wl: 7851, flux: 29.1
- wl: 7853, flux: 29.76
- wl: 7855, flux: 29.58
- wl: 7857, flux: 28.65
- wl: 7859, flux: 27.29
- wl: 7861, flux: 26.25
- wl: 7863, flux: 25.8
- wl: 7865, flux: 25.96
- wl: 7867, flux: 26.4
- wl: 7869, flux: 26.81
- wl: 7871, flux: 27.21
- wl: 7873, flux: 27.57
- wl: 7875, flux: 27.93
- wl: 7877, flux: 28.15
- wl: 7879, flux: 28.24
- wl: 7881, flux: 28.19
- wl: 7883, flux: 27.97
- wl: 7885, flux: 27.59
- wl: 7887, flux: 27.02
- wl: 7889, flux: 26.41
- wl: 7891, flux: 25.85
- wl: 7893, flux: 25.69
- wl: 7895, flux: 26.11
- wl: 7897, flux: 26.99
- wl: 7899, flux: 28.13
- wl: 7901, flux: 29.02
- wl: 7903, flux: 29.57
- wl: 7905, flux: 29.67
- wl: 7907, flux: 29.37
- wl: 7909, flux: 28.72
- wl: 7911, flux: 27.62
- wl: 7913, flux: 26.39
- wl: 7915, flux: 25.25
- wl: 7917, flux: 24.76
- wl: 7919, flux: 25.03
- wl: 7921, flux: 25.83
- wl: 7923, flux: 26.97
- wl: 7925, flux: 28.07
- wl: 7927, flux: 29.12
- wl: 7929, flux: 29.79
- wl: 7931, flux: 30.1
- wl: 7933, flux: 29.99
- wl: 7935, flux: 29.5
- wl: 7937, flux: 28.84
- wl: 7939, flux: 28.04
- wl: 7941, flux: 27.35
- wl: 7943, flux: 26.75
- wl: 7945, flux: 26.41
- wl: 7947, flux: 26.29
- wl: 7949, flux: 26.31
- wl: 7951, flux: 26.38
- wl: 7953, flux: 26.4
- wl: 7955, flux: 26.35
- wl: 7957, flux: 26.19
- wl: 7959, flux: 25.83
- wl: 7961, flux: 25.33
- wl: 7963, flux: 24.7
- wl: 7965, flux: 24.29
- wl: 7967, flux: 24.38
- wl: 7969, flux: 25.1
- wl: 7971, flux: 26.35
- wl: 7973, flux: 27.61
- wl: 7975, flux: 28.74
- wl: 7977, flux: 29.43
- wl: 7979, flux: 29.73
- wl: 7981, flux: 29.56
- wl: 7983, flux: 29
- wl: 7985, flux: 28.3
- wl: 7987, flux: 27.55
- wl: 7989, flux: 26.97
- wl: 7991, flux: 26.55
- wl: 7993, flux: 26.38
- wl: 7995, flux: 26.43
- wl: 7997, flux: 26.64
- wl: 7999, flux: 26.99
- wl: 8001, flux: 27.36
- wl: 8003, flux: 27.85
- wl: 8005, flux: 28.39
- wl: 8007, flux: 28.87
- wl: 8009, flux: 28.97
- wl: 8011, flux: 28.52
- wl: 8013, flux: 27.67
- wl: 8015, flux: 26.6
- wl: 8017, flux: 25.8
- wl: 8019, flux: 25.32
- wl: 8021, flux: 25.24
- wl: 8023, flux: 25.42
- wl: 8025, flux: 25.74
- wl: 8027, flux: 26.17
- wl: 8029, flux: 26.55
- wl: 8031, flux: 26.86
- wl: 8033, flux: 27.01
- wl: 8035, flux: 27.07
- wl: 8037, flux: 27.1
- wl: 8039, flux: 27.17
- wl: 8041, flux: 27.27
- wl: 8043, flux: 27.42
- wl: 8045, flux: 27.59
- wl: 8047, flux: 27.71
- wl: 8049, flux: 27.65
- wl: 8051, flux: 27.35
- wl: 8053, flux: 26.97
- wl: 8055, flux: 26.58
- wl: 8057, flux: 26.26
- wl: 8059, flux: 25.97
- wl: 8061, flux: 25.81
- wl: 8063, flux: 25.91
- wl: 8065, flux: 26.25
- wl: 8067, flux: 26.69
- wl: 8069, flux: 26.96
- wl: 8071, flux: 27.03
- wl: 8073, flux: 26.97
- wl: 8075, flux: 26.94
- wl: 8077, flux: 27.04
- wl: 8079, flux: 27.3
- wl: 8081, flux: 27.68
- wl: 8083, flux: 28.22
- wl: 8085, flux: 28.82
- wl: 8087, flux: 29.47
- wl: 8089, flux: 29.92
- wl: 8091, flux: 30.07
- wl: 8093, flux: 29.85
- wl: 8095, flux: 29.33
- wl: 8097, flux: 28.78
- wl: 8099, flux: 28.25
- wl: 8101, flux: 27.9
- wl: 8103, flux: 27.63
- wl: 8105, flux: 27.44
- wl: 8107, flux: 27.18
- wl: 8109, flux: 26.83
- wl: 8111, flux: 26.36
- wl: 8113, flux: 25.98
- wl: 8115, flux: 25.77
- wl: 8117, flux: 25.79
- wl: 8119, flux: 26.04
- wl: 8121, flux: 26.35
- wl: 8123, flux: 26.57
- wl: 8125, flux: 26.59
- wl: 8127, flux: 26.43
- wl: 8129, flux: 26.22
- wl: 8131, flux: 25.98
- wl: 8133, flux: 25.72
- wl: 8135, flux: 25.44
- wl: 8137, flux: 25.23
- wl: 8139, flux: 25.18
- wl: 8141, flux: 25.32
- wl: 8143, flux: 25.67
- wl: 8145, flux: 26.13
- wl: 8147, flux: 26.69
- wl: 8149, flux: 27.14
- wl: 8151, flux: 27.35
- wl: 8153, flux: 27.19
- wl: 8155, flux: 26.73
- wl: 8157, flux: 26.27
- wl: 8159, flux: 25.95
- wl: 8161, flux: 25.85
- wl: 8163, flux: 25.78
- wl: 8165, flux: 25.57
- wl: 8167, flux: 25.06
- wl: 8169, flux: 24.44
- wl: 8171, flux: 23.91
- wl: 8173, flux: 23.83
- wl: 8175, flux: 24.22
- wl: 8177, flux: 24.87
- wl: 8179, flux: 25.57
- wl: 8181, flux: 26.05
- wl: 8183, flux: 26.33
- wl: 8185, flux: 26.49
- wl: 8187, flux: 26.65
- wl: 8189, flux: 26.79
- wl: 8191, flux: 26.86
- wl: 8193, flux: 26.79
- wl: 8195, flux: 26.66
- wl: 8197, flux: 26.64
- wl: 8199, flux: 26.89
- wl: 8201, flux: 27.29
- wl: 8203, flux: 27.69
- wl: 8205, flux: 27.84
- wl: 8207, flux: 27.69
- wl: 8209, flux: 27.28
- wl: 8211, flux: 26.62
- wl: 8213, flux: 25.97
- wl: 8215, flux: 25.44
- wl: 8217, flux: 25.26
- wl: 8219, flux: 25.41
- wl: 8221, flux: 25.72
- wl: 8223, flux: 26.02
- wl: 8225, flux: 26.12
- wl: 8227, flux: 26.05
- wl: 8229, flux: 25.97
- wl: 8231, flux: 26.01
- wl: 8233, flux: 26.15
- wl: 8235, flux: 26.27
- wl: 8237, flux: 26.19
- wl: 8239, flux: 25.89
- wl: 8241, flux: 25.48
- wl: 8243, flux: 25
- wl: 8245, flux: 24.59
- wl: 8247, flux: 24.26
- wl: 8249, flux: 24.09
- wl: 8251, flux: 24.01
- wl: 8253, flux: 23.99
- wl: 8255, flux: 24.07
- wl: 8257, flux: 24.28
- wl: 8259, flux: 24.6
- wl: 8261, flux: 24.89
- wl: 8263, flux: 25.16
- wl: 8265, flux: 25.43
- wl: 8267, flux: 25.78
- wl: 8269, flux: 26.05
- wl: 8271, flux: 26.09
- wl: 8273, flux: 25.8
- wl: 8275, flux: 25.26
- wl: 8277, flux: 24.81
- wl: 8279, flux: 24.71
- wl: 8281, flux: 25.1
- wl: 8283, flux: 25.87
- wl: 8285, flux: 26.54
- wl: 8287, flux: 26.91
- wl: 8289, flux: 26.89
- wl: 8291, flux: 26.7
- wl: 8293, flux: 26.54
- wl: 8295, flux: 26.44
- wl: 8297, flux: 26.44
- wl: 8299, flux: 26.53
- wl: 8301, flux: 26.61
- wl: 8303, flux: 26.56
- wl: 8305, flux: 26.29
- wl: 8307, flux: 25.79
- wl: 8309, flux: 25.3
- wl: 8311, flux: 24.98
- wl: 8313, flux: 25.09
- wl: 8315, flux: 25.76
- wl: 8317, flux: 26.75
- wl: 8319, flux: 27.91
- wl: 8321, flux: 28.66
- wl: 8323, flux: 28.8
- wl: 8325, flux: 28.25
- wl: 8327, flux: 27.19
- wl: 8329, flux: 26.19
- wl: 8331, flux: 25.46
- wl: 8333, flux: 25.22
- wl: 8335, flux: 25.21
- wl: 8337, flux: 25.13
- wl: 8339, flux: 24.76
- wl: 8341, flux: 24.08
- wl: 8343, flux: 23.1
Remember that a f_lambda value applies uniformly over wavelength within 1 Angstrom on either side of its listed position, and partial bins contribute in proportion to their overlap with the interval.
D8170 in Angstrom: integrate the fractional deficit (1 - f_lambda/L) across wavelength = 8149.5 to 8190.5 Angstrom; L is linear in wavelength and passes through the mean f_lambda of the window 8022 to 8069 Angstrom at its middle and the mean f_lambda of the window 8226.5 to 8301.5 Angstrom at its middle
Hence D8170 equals 0.4 Angstrom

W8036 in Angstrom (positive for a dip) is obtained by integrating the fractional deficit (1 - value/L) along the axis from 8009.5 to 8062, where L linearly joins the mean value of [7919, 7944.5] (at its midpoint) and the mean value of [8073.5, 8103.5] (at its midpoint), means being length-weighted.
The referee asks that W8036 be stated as 3.0 Angstrom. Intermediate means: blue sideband 28.2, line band 26.7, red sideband 28.5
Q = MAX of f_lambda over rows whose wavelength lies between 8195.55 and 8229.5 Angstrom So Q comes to 27.84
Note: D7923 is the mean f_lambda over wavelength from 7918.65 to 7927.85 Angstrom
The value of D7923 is 27.1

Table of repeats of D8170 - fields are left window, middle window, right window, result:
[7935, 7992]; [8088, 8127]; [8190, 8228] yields -1.1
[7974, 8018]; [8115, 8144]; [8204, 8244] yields 1.0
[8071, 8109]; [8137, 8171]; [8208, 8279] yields 1.4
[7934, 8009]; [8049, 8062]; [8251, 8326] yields 0.1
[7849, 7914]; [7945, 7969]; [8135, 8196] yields 1.3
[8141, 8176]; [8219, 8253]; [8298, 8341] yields 0.7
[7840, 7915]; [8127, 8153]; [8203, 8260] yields 0.0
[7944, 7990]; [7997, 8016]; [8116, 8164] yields -0.8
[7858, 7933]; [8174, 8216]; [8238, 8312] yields -1.0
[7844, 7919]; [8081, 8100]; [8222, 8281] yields -2.1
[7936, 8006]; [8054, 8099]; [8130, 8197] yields -2.2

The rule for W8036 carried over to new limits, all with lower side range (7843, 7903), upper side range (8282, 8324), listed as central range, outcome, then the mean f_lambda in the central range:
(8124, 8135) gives 0.3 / 26.1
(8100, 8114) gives -0.1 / 27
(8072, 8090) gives -0.7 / 28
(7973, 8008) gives -1.0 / 27.9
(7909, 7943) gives -0.5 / 27.7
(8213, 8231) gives 0.6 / 25.8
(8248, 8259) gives 1.0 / 24.1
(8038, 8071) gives 0.2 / 26.9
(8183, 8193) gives 0.0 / 26.7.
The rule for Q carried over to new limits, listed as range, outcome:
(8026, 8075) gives 27.71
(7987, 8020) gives 28.97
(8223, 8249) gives 26.27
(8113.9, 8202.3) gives 27.35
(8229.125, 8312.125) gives 26.91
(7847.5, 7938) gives 30.1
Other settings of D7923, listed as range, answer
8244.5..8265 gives 24.4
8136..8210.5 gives 26.2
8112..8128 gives 26.2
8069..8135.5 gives 27.3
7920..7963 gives 27.4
